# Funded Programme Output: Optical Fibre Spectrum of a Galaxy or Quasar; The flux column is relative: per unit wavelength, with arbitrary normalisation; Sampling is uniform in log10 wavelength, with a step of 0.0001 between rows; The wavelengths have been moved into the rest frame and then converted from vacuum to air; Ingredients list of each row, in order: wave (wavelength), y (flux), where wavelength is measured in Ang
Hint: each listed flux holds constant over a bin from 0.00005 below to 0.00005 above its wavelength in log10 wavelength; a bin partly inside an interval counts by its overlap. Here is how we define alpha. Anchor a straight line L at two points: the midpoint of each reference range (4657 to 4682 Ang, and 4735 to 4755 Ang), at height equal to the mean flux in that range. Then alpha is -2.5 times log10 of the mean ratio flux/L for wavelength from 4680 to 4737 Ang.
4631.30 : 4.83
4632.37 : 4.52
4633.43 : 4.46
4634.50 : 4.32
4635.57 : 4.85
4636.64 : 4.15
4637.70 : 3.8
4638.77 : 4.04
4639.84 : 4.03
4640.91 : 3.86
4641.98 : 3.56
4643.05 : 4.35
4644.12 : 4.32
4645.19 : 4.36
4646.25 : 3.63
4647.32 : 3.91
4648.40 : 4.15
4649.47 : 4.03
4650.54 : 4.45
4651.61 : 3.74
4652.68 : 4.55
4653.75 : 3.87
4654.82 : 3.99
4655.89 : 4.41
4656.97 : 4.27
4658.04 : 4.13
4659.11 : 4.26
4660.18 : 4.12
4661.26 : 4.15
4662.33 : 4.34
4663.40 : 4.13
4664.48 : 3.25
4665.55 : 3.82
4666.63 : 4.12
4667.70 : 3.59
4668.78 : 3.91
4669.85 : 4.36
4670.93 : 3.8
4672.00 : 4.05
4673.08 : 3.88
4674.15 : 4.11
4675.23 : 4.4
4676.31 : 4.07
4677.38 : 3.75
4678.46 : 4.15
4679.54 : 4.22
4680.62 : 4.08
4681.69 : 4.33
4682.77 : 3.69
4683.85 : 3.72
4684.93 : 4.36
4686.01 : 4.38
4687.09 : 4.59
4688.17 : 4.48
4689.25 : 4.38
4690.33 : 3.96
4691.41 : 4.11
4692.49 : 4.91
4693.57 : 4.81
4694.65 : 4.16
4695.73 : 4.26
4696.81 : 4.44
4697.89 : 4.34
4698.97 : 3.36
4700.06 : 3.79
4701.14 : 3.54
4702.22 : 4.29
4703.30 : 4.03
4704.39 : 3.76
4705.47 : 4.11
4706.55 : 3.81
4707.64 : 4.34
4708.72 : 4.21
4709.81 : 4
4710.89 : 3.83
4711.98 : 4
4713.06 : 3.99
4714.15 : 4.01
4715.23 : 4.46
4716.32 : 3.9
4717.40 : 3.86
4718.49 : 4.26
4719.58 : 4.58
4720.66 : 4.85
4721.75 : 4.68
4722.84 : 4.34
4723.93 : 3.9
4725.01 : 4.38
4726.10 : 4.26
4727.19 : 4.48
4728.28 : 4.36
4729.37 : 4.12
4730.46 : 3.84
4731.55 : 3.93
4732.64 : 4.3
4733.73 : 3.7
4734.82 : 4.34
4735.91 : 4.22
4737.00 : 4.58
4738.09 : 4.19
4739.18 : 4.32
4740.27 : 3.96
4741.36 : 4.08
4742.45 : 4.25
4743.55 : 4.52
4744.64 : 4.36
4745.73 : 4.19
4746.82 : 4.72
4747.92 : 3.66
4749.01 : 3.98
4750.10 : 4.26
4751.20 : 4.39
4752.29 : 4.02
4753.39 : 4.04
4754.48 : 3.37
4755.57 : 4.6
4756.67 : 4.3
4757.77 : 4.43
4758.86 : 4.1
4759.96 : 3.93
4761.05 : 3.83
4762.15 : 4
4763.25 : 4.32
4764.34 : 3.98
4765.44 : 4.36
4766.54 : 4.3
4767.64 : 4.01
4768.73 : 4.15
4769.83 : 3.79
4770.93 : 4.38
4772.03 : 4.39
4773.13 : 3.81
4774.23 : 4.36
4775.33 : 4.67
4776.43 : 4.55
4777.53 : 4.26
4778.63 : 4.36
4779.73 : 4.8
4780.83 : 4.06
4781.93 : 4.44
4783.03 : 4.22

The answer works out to -0.02 mag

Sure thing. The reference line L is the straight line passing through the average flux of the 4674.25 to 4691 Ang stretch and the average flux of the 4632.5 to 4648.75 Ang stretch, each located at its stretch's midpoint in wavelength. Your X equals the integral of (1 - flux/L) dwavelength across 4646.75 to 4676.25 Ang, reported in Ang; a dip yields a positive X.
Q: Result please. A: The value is 0.6 Ang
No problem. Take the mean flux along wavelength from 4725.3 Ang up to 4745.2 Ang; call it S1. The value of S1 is 4.21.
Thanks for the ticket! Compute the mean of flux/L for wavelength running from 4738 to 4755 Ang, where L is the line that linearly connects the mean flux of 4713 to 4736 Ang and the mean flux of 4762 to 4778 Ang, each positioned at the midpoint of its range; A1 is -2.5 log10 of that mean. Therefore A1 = 0.02 mag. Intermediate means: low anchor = 4.22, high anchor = 4.23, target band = 4.15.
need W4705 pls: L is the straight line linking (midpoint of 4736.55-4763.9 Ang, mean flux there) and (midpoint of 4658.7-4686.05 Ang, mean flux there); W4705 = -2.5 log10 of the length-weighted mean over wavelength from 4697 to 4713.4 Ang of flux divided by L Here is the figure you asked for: 0.03 mag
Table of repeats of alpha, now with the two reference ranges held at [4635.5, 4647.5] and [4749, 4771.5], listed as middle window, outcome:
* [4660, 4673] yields 0.028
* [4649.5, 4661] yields -0.030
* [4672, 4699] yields -0.035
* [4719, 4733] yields -0.053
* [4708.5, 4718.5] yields 0.016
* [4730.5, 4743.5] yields -0.016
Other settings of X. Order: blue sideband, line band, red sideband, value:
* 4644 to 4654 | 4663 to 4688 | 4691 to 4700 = 1.0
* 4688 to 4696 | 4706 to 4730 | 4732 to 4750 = 0.5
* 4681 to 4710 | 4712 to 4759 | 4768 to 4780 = 0.2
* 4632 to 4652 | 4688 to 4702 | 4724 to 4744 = -0.1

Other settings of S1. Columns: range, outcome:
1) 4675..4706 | 4.15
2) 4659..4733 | 4.13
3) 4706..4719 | 4.06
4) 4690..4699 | 4.32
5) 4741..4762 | 4.16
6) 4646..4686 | 4.06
